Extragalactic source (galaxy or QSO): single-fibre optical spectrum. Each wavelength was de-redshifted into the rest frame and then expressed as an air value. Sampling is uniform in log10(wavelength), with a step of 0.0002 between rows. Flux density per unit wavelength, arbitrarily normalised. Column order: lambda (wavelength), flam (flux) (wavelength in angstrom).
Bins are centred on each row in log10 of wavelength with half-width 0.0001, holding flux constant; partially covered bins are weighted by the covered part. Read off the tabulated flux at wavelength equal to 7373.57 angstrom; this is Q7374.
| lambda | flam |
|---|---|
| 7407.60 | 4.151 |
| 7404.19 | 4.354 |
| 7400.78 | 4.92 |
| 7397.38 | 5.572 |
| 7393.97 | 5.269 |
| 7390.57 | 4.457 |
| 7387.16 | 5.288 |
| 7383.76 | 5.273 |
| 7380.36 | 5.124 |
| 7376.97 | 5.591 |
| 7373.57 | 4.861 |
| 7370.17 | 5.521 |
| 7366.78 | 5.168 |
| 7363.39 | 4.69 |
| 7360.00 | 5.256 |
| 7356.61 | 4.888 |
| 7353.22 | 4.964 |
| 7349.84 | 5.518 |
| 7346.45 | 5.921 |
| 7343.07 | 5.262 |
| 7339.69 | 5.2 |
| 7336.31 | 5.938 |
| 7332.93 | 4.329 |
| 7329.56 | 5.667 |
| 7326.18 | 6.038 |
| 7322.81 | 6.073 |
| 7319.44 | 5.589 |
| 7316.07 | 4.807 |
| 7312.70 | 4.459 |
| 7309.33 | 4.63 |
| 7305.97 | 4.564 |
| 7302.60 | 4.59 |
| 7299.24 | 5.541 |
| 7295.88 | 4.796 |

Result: 4.861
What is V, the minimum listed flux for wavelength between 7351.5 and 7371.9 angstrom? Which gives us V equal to 4.69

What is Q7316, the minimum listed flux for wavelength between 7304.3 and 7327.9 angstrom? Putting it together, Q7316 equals 4.459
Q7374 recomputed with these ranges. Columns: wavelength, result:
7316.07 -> 4.807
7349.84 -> 5.518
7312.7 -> 4.459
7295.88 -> 4.796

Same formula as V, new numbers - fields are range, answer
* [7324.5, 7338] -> 4.329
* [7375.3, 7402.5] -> 4.457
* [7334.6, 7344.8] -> 5.2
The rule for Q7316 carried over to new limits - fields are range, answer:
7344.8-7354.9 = 4.964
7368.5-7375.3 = 4.861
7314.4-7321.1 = 4.807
